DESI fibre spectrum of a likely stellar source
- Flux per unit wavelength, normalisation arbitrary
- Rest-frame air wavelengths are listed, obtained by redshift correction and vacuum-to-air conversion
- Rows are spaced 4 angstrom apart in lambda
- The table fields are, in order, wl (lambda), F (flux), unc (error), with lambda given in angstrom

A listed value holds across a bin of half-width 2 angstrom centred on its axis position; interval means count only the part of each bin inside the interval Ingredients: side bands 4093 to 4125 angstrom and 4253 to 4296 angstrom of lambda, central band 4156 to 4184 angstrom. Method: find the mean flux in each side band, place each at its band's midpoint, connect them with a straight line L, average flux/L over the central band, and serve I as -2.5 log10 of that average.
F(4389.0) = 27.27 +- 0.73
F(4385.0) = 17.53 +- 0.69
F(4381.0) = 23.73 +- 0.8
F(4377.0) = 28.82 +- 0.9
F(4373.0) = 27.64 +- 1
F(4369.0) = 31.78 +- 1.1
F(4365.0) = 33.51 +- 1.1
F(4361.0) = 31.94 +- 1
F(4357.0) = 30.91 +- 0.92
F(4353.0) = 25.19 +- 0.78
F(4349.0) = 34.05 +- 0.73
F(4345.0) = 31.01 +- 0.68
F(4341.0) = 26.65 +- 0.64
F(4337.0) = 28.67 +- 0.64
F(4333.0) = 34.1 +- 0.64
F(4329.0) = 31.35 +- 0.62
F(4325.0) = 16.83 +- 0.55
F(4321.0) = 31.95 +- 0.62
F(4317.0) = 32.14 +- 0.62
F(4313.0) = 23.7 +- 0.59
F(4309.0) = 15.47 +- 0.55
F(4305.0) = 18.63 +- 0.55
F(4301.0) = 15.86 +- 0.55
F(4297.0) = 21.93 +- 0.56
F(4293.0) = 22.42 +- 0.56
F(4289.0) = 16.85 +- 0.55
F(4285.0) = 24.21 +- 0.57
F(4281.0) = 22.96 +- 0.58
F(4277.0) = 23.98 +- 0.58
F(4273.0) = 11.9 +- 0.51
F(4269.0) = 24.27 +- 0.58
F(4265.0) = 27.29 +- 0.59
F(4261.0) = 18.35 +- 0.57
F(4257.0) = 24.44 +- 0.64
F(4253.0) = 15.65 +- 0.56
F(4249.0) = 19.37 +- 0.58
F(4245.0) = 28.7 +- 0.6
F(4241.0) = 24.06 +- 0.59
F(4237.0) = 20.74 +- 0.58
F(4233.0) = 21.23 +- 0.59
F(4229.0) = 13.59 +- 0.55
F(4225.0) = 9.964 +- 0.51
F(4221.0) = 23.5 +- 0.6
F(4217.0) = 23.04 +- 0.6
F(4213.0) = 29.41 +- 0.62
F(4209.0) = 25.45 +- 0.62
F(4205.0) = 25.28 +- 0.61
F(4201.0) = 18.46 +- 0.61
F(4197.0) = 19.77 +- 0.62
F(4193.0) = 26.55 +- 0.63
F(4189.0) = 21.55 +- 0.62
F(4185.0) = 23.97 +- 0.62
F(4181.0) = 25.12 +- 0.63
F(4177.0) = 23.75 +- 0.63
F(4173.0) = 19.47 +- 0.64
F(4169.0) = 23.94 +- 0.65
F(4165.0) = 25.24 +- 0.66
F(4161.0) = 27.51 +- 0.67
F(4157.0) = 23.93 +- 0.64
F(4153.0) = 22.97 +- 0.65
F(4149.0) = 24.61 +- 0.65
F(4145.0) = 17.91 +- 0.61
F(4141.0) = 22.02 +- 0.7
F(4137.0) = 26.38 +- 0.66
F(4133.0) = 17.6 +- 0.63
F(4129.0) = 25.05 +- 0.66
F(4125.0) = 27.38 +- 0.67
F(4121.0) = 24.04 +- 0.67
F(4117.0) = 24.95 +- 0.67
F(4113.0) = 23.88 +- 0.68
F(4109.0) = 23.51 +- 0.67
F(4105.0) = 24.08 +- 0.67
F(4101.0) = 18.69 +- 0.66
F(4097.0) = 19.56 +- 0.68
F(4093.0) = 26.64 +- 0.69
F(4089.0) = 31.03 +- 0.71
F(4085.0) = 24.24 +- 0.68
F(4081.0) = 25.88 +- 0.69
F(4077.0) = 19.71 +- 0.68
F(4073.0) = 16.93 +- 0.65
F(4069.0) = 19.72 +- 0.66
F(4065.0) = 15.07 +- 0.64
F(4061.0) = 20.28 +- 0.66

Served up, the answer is -0.07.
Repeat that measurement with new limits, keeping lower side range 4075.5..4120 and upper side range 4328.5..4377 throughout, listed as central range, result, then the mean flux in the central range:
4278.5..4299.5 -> 0.31 mag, 21.6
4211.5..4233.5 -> 0.34 mag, 19.8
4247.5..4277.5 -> 0.34 mag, 20.5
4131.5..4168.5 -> 0.09 mag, 23.2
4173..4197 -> 0.12 mag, 23.4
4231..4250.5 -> 0.20 mag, 22.9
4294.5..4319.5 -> 0.34 mag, 21.5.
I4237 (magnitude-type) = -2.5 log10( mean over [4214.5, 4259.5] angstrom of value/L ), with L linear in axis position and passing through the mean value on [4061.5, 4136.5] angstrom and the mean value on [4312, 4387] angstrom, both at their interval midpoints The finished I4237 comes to 0.26 mag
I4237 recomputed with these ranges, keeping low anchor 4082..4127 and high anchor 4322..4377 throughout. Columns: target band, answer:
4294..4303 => 0.42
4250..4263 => 0.38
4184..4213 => 0.13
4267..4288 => 0.30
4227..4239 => 0.41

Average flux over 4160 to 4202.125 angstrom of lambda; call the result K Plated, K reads 23.2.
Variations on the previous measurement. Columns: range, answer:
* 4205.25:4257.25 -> 21.5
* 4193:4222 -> 23.8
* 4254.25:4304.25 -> 21.1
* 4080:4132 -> 24.4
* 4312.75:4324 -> 29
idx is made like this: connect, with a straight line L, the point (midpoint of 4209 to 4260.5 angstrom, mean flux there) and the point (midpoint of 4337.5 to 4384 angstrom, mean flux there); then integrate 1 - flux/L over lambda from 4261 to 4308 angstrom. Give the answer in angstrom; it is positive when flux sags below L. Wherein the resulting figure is 7.0 angstrom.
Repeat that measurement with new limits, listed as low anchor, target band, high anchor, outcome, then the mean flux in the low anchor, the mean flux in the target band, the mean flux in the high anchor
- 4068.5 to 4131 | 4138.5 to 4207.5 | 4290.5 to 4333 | 1.2 angstrom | 23.5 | 23.1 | 23.5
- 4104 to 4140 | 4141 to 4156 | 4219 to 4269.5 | 0.9 angstrom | 24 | 22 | 20.8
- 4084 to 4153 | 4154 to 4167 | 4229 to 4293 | -1.4 angstrom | 23.6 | 25.4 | 21.4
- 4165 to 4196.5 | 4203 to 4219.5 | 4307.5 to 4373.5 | -0.9 angstrom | 23.4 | 25.7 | 28.8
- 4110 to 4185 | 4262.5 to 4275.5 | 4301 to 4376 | 2.5 angstrom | 23.7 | 21.2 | 27.8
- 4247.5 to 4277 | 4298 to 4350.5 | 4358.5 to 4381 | 0.4 angstrom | 20.5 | 26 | 30.1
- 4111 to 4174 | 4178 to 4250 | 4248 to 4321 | 0.8 angstrom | 23.6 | 22.3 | 21.4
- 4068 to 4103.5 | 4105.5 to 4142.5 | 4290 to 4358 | -1.3 angstrom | 22.6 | 23.9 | 25.7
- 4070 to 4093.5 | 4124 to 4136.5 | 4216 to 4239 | -0.8 angstrom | 23.7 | 23.4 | 18.5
